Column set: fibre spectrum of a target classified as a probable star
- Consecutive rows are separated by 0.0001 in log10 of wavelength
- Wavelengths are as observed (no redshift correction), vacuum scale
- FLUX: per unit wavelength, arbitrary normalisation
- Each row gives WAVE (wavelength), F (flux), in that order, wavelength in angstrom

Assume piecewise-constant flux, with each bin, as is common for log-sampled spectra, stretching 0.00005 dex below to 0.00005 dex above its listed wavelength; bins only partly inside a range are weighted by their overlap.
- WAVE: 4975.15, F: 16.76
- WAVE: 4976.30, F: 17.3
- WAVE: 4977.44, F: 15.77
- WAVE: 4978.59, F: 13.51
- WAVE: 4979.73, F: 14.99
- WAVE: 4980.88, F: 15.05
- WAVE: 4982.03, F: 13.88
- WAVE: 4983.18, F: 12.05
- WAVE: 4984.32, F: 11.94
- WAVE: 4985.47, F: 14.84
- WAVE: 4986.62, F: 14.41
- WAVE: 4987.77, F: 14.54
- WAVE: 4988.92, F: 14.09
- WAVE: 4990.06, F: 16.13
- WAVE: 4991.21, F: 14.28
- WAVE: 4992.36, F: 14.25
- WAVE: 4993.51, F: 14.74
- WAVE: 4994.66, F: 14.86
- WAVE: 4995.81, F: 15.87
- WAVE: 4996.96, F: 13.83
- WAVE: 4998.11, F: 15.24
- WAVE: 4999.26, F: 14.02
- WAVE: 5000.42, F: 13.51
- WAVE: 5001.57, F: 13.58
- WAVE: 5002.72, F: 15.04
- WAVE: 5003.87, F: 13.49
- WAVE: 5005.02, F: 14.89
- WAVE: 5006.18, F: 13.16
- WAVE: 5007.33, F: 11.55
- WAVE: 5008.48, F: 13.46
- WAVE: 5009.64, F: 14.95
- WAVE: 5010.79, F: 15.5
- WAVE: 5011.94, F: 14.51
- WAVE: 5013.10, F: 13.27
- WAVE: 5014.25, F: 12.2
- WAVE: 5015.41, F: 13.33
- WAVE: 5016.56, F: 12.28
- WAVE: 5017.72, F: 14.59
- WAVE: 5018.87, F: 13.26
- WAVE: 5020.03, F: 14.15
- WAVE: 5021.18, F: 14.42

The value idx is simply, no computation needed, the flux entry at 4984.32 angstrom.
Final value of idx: 11.94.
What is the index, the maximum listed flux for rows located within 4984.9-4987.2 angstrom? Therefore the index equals 14.84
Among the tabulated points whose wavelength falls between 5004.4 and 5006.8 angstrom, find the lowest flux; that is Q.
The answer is 13.16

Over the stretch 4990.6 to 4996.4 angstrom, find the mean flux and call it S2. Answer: 14.8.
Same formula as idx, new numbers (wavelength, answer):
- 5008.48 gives 13.46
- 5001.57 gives 13.58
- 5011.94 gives 14.51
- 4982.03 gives 13.88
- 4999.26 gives 14.02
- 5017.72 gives 14.59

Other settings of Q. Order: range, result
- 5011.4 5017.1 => 12.2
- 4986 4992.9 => 14.09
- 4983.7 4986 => 11.94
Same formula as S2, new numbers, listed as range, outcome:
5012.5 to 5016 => 12.9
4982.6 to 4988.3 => 13.5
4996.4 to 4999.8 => 14.4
